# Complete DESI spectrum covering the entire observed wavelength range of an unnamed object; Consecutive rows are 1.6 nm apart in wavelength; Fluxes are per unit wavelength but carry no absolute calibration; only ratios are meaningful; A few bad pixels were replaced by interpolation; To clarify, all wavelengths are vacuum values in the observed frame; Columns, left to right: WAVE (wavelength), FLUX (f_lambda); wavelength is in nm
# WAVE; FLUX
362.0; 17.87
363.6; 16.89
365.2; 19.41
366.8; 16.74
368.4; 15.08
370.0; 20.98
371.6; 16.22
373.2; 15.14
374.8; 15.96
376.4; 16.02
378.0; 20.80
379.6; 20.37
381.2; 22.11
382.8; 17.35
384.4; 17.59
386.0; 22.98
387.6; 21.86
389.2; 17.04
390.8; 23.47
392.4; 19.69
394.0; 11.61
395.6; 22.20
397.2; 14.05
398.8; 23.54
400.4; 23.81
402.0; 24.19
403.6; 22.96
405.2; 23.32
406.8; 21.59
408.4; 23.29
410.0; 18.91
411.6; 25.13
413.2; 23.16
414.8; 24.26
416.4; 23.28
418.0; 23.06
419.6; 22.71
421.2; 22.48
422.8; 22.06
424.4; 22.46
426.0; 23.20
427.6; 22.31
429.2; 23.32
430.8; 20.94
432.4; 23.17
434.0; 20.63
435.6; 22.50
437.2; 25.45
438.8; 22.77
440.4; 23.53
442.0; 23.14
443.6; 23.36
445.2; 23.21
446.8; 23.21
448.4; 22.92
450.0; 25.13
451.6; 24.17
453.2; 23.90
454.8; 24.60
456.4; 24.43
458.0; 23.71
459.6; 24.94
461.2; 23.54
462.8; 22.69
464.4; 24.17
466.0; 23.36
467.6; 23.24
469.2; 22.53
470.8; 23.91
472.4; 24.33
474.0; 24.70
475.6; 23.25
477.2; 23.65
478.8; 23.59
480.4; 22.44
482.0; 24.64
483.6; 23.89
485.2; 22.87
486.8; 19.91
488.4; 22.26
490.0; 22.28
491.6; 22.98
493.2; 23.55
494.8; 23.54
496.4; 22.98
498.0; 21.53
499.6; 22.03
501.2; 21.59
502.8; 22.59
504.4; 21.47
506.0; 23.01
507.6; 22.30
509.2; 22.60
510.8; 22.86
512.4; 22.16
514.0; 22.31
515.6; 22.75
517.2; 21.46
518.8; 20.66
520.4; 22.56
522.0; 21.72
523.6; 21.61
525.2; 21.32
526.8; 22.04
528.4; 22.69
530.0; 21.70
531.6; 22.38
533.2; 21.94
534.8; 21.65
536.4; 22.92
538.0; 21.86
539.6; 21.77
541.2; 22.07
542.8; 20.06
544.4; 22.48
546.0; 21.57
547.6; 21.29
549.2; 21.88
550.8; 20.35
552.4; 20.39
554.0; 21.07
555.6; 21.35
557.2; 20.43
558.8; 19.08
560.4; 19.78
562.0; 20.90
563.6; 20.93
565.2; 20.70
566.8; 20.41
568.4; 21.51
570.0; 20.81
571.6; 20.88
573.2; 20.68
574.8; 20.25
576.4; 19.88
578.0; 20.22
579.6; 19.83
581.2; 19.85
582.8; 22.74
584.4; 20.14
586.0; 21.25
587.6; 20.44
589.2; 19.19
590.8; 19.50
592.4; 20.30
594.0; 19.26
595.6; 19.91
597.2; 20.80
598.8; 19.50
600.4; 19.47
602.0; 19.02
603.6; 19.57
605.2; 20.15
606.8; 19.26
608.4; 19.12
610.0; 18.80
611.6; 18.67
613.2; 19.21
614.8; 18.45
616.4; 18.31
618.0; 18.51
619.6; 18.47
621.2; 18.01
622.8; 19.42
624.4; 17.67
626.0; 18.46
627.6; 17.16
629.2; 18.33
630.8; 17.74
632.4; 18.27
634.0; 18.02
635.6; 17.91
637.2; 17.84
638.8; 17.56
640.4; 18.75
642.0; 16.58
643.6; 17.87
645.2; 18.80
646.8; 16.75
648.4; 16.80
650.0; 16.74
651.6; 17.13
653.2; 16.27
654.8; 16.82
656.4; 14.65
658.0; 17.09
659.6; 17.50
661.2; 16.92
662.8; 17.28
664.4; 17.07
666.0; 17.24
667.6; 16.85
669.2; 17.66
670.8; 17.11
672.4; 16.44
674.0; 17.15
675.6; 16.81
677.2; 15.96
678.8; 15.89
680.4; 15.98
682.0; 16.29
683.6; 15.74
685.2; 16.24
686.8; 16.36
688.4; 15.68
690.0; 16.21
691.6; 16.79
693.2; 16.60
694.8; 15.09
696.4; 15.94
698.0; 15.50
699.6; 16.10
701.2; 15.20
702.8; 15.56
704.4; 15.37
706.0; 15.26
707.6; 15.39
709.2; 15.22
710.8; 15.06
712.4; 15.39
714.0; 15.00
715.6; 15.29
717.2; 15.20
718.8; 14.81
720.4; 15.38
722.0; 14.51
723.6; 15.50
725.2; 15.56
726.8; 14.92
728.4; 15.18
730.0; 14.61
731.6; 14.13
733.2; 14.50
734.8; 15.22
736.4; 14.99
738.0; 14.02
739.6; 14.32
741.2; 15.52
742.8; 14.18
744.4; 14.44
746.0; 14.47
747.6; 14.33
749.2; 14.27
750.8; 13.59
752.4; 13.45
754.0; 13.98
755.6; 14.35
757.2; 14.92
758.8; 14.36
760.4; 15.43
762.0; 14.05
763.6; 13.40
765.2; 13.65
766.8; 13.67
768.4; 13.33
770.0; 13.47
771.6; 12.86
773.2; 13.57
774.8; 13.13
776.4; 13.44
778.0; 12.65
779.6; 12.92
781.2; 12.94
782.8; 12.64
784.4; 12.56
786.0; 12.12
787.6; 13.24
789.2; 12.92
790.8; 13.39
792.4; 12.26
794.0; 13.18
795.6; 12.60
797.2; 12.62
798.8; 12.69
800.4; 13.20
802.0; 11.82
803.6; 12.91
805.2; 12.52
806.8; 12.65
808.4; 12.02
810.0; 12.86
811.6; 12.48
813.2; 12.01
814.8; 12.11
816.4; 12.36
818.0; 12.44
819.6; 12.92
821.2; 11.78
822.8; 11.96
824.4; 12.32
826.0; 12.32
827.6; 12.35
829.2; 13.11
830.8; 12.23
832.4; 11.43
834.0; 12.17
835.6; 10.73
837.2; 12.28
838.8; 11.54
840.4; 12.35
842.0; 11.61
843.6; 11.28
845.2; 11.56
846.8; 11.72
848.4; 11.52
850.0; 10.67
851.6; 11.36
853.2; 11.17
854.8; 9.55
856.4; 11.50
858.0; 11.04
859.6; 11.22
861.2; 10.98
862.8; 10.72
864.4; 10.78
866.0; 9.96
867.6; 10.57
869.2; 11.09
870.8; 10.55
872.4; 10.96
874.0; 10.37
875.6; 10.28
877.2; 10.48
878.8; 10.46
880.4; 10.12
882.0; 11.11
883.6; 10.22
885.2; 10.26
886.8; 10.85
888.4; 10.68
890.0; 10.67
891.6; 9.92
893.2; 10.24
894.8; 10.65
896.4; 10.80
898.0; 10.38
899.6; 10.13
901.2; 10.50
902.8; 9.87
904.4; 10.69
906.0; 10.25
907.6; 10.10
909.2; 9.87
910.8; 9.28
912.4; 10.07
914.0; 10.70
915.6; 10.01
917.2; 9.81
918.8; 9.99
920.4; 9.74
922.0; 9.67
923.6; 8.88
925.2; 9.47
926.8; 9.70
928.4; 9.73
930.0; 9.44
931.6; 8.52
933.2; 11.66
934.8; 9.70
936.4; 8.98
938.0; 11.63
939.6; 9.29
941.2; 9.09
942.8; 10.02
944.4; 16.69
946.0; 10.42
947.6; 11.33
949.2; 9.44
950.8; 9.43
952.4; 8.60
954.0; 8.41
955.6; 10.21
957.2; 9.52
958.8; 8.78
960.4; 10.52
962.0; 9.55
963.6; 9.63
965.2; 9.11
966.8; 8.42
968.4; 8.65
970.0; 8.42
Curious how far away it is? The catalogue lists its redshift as 0.000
